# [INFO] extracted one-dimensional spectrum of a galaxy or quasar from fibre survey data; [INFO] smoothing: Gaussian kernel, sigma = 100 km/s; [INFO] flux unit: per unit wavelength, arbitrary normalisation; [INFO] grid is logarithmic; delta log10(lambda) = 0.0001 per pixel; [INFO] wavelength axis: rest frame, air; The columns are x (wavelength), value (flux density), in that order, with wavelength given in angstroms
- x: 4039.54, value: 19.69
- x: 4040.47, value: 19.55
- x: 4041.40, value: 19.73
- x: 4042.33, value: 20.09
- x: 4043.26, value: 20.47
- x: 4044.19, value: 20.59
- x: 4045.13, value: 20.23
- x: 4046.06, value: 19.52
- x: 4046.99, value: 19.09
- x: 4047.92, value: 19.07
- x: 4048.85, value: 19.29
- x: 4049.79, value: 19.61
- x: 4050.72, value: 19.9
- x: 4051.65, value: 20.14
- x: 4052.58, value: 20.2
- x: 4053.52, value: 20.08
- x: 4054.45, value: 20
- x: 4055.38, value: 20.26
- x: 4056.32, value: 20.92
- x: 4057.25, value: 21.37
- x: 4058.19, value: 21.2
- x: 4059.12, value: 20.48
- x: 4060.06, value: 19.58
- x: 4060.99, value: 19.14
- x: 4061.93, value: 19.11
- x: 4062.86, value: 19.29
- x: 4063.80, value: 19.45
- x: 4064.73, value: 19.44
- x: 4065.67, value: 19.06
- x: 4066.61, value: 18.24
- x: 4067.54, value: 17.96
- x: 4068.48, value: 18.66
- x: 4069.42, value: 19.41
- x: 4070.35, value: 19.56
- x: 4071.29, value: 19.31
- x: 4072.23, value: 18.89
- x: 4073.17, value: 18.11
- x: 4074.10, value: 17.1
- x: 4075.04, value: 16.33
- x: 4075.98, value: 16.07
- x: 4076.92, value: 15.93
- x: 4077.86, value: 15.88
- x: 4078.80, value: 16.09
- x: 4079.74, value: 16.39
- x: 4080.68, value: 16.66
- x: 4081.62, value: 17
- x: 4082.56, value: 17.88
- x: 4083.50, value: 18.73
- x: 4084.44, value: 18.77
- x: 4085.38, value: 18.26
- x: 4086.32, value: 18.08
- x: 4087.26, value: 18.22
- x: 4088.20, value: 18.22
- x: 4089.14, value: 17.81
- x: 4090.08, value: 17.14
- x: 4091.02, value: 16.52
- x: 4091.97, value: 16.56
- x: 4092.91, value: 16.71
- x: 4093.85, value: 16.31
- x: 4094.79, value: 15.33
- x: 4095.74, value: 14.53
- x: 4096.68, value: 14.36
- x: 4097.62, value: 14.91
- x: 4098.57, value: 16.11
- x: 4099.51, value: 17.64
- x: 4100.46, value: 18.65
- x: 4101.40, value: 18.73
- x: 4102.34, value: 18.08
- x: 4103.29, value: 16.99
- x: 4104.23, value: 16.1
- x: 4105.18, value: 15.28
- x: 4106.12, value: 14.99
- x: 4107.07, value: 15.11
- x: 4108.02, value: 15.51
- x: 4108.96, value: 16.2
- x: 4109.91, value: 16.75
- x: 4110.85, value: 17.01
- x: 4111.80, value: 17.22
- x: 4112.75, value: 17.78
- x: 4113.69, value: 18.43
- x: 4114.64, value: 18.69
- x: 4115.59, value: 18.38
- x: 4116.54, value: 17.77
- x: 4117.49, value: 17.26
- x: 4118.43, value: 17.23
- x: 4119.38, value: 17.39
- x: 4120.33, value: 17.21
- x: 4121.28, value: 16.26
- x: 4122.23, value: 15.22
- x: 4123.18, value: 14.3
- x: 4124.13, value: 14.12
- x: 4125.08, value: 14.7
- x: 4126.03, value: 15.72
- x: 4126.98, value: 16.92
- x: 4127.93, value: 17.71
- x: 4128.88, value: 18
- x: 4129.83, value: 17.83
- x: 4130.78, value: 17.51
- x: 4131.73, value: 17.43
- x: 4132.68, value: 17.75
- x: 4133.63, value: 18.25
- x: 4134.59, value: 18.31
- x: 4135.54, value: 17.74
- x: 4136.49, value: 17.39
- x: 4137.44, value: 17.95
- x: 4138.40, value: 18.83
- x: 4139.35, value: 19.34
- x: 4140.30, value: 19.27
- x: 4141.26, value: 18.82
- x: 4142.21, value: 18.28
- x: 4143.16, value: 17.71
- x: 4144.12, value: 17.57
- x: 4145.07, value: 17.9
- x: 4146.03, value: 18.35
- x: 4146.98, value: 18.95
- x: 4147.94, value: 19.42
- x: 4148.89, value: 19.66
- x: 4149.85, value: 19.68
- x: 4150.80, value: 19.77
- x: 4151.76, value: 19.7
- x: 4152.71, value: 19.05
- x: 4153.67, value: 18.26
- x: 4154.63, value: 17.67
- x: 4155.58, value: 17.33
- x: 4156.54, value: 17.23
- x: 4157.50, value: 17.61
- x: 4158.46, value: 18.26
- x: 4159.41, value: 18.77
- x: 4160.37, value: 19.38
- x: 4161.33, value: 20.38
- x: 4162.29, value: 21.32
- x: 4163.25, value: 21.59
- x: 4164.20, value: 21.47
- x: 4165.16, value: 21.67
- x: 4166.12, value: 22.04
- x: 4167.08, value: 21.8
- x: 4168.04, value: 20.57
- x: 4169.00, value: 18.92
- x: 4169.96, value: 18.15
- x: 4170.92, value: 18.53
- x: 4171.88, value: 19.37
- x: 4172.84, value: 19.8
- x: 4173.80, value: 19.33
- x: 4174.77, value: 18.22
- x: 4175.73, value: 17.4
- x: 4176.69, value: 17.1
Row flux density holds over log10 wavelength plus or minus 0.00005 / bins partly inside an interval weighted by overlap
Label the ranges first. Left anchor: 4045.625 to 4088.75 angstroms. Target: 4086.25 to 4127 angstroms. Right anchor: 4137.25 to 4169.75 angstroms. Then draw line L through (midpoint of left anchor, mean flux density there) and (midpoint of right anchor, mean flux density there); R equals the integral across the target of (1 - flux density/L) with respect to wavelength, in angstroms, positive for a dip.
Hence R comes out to 5.0 angstroms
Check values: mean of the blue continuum 18.7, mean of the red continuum 19.3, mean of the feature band 16.6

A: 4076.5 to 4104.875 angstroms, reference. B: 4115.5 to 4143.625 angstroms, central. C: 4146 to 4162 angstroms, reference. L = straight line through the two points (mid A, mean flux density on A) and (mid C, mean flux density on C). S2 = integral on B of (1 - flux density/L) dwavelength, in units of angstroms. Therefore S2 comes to 1.2 angstroms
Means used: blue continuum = 16.9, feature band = 17.3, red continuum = 18.8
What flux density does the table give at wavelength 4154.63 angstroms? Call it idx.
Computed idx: 17.67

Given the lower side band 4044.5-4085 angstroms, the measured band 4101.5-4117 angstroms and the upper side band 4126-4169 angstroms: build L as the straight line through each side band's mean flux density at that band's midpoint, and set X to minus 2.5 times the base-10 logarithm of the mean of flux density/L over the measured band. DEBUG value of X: 0.12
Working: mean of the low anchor 18.8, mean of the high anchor 18.8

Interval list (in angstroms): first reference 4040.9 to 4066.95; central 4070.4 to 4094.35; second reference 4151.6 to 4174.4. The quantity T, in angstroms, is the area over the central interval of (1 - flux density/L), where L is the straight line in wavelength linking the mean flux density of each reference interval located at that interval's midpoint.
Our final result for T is 2.9 angstroms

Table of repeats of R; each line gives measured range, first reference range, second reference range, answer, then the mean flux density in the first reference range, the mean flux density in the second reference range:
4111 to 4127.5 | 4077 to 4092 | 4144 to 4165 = 1.3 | 17.4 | 19.1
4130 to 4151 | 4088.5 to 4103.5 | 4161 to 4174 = 0.6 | 16.7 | 20.4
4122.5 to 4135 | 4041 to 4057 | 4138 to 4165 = 1.6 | 20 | 19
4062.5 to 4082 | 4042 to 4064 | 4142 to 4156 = 1.8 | 20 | 18.6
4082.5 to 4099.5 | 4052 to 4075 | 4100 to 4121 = 1.1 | 19.4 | 17.1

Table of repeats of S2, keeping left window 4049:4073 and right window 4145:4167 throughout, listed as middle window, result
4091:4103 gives 1.9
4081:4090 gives 0.7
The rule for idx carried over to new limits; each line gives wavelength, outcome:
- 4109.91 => 16.75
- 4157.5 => 17.61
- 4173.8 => 19.33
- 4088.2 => 18.22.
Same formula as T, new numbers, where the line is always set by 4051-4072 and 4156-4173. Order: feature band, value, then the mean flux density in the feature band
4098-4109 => 1.73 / 16.6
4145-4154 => 0.30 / 19.1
